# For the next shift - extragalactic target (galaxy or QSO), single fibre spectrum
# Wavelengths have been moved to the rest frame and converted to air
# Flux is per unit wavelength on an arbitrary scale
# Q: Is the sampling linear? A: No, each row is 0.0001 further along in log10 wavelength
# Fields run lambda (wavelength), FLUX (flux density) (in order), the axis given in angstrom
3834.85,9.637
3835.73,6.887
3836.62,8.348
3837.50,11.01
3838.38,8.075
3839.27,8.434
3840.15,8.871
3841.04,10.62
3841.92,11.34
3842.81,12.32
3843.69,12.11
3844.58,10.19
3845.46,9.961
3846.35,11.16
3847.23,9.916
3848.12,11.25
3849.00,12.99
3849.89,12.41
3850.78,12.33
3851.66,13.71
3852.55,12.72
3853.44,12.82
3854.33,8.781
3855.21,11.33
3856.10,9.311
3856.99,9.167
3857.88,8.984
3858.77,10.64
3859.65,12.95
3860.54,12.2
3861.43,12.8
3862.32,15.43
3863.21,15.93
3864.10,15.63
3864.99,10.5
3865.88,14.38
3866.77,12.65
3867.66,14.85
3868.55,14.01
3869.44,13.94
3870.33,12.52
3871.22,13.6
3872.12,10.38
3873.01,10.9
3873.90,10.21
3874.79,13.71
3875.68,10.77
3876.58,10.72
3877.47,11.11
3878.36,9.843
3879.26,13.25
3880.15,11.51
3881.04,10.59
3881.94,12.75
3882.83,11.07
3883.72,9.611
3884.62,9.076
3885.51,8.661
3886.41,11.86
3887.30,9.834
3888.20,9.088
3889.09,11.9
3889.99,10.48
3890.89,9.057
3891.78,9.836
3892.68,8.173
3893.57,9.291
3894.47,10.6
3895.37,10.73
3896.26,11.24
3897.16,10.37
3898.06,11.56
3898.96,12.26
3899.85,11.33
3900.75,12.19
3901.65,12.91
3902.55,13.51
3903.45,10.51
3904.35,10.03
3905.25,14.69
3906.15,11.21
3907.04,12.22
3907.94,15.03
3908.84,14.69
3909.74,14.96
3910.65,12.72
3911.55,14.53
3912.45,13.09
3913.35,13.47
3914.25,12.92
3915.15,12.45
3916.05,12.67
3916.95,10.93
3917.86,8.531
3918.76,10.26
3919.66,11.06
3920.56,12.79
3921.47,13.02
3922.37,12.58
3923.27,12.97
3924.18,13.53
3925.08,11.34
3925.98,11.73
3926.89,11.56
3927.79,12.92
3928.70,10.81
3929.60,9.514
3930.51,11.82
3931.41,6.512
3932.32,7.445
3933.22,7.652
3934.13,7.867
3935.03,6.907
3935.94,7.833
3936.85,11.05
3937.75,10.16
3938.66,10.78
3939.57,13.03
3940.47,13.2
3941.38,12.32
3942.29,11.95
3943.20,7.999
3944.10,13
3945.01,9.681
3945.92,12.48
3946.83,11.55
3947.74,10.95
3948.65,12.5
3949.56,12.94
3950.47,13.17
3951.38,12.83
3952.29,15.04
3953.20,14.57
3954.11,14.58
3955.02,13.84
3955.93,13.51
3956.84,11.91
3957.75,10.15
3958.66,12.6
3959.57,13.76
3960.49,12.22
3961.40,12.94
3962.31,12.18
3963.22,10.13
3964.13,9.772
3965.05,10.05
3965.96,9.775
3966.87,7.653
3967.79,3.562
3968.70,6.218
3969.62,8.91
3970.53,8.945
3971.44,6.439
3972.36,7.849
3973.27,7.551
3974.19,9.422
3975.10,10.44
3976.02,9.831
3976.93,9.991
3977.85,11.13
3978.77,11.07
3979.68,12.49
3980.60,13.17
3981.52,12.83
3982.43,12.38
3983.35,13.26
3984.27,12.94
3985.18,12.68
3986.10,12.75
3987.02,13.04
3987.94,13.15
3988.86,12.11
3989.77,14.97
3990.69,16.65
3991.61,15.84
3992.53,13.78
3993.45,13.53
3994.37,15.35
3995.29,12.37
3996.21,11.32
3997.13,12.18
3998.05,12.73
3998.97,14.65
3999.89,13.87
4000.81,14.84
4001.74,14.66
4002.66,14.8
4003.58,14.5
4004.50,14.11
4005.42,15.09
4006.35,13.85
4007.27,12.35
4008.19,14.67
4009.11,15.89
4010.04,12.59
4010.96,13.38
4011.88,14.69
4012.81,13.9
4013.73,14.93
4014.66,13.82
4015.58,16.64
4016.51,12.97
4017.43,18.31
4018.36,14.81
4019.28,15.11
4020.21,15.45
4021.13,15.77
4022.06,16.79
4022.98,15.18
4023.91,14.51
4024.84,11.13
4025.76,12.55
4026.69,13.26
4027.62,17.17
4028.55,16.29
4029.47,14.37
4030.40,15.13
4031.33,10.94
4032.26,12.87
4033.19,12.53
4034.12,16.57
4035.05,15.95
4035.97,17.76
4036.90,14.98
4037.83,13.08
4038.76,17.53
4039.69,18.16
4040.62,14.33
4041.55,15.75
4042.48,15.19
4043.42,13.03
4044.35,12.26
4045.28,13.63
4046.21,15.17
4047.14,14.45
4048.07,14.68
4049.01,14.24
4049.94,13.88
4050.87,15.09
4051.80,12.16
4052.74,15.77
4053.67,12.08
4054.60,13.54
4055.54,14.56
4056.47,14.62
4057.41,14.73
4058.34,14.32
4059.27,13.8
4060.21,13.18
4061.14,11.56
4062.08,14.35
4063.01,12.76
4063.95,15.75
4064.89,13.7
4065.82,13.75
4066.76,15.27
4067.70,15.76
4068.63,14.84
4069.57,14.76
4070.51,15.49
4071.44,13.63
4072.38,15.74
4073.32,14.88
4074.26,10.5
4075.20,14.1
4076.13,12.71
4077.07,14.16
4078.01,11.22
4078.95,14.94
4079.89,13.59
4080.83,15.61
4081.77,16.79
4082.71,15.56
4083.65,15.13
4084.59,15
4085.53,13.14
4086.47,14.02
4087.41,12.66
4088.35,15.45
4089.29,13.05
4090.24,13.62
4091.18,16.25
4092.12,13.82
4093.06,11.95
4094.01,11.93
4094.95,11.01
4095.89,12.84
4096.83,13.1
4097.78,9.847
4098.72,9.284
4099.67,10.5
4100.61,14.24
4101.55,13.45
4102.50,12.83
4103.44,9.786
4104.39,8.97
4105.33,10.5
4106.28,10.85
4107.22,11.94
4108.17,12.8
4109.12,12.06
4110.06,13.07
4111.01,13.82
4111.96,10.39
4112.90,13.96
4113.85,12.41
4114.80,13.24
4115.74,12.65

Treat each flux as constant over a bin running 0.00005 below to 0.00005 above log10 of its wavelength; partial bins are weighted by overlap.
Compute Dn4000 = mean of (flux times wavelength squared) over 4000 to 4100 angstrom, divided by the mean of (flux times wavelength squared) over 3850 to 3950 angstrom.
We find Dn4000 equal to 1.3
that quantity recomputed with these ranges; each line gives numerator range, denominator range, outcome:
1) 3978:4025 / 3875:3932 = 1.28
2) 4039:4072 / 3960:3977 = 1.64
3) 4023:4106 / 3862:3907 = 1.31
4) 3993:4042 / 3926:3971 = 1.38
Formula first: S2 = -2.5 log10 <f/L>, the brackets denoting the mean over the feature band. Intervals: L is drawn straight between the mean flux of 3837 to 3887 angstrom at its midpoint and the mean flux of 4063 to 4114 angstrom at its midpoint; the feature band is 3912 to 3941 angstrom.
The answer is 0.10 mag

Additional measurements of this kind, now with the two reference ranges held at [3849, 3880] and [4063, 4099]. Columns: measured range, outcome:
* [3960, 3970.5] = 0.349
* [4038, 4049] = -0.100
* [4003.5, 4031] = -0.100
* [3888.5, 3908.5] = 0.102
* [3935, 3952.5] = 0.113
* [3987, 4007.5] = -0.060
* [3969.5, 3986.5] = 0.208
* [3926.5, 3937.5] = 0.335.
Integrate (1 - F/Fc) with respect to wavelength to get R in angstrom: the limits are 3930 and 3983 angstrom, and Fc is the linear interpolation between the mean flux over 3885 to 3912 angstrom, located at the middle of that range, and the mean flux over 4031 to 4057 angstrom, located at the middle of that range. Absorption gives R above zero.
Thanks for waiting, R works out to 8.1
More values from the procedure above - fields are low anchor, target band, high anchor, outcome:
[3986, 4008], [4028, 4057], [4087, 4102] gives -2.65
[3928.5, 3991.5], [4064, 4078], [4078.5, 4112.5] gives -1.81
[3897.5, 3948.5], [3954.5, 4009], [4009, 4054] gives 4.95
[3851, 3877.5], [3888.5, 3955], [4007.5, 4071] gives 7.26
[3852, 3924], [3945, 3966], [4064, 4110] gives -0.03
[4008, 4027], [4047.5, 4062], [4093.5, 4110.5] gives -0.67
